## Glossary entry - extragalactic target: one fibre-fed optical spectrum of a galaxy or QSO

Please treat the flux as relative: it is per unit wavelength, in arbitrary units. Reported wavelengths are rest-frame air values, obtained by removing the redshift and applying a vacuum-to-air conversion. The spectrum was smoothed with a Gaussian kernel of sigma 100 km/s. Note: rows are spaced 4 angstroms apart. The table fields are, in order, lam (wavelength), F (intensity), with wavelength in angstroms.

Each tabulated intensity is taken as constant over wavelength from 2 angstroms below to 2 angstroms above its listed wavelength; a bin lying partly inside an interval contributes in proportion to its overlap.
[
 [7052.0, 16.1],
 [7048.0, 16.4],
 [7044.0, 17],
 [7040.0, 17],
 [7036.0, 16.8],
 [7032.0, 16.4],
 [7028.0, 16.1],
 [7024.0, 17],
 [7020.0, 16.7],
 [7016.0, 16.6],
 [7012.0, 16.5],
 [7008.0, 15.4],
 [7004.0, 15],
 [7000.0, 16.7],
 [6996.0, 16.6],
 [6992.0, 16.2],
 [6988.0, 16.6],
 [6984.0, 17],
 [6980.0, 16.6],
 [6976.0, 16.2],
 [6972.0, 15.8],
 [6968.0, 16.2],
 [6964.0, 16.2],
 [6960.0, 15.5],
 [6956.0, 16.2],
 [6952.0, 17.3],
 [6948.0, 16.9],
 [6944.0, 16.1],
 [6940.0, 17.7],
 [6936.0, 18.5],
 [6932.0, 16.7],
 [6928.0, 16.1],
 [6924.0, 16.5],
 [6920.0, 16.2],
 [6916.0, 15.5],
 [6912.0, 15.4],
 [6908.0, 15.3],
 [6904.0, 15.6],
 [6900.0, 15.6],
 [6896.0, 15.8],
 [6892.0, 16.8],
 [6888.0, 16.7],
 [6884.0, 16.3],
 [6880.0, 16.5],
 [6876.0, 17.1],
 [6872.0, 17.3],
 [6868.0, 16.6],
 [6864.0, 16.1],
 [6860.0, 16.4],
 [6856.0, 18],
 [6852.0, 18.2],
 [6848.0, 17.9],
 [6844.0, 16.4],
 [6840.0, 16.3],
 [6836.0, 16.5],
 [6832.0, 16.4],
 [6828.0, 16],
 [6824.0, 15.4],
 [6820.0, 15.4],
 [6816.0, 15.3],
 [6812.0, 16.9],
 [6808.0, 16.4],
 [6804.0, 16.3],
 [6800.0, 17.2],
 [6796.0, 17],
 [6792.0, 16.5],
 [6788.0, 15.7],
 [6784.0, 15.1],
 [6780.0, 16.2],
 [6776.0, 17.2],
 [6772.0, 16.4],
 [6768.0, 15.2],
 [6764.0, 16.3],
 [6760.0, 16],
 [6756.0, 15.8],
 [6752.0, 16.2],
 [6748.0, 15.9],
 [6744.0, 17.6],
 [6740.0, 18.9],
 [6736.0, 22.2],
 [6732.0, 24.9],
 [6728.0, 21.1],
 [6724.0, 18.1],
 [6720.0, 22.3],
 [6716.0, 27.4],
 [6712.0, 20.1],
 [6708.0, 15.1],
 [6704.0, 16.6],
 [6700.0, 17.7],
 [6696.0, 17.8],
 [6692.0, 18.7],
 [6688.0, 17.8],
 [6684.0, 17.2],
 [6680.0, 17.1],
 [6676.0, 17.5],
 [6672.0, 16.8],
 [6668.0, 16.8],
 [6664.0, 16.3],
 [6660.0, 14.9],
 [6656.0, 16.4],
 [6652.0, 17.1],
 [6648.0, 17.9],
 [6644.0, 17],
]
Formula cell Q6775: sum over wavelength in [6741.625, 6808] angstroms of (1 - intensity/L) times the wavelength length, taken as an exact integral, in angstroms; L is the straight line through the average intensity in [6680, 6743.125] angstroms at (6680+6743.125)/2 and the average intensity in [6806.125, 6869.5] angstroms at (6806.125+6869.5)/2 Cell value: 6.4 angstroms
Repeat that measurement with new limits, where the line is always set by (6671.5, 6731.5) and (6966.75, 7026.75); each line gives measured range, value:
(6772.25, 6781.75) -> 0.8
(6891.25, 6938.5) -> 2.5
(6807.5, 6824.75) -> 2.0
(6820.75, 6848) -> 2.3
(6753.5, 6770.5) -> 2.4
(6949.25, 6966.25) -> 0.4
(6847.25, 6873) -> 0.5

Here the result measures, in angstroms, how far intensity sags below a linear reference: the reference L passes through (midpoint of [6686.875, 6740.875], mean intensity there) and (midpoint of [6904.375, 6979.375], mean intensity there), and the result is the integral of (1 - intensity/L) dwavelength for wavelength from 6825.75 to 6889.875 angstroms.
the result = 3.19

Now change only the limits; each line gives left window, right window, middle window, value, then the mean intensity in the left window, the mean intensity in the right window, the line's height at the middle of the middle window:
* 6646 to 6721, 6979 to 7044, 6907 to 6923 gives 1.2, 17.9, 16.5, 16.9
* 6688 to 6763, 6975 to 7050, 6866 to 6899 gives 1.9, 19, 16.5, 17.6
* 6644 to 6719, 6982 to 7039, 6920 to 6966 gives 0.0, 17.8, 16.4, 16.7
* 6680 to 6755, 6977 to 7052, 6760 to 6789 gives 4.0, 19.1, 16.5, 18.6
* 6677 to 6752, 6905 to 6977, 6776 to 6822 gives 4.8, 19.1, 16.3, 18.1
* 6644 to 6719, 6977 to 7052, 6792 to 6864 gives 2.6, 17.8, 16.5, 17.2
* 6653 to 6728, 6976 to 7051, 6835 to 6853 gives 0.3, 18.1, 16.5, 17.3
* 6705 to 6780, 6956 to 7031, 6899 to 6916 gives 1.6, 18.6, 16.3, 17.1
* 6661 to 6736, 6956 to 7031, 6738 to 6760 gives 2.0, 18.9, 16.3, 18.4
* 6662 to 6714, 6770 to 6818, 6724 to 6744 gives -4.8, 17.3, 16.3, 16.9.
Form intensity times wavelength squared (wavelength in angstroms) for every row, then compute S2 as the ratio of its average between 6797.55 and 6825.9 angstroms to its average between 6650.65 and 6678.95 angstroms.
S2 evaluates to 1.0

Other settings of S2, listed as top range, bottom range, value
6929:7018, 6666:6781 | 0.97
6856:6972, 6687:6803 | 0.96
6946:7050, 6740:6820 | 1.07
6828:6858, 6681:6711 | 1.02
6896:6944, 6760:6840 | 1.04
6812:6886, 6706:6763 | 0.89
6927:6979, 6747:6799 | 1.08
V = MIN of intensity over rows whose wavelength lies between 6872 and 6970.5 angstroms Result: 15.3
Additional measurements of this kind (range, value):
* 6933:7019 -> 15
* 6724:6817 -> 15.1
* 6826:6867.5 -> 16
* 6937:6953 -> 16.1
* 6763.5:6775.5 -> 15.2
